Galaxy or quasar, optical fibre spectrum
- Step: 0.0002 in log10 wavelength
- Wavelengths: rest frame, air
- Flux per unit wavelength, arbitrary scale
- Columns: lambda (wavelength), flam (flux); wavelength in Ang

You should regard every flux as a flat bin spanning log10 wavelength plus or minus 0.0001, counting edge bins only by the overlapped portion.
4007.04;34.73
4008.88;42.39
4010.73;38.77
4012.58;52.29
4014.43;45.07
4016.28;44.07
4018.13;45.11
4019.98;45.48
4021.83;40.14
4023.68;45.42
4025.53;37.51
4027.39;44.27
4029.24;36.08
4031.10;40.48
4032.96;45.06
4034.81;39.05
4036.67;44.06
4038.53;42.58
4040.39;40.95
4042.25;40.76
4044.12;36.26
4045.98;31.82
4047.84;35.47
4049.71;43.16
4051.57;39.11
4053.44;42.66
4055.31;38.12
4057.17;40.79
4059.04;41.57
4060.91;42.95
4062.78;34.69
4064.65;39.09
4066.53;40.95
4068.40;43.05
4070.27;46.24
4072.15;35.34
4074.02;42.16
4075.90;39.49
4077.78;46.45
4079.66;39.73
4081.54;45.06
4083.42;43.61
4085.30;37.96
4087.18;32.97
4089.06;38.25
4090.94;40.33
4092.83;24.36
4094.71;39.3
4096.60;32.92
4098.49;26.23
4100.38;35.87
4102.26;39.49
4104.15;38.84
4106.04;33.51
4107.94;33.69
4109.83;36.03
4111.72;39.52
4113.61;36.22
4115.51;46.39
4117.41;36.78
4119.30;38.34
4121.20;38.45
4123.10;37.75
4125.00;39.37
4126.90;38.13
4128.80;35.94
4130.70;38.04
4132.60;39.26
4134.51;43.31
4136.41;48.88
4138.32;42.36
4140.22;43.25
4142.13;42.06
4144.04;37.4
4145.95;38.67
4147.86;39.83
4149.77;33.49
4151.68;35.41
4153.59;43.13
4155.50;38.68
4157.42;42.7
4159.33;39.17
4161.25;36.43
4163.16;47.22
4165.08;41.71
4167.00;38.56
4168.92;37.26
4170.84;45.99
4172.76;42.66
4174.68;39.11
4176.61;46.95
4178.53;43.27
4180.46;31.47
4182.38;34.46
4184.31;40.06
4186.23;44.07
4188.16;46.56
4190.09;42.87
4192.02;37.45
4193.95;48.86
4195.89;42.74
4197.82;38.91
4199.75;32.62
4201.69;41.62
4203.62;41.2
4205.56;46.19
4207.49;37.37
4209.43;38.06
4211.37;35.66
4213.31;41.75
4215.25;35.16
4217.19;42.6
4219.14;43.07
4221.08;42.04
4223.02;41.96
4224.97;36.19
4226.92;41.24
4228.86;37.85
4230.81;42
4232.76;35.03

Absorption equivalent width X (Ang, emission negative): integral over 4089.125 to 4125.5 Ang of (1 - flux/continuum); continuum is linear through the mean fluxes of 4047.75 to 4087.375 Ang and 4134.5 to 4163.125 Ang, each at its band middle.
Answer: 3.7 Ang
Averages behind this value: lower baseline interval 40.7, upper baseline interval 40.5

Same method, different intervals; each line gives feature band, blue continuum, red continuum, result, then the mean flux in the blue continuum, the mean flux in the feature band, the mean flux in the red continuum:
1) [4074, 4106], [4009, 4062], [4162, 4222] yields 2.82 Ang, 41.4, 37.6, 40.9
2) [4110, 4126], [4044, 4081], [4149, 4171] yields 0.40 Ang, 40.1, 38.9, 39.8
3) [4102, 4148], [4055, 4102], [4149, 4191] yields 0.47 Ang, 38.7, 39.2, 40.5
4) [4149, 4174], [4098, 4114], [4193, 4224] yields -1.20 Ang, 35.7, 40.2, 40.6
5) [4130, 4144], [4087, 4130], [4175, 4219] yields -1.63 Ang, 36.5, 42.2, 40.5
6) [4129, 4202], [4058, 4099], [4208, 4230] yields -2.48 Ang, 38.9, 40.6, 39.6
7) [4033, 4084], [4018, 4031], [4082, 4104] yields -2.43 Ang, 41.7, 40.6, 35.9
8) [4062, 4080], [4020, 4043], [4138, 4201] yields 0.18 Ang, 41.5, 40.8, 40.5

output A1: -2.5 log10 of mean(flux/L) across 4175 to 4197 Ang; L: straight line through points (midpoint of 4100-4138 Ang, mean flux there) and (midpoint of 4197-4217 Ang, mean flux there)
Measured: -0.07 mag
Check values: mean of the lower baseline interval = 38.8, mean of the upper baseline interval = 39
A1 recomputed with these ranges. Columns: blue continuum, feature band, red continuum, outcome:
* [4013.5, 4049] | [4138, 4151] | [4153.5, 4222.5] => 0.04 mag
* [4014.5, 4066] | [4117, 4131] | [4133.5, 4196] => 0.08 mag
